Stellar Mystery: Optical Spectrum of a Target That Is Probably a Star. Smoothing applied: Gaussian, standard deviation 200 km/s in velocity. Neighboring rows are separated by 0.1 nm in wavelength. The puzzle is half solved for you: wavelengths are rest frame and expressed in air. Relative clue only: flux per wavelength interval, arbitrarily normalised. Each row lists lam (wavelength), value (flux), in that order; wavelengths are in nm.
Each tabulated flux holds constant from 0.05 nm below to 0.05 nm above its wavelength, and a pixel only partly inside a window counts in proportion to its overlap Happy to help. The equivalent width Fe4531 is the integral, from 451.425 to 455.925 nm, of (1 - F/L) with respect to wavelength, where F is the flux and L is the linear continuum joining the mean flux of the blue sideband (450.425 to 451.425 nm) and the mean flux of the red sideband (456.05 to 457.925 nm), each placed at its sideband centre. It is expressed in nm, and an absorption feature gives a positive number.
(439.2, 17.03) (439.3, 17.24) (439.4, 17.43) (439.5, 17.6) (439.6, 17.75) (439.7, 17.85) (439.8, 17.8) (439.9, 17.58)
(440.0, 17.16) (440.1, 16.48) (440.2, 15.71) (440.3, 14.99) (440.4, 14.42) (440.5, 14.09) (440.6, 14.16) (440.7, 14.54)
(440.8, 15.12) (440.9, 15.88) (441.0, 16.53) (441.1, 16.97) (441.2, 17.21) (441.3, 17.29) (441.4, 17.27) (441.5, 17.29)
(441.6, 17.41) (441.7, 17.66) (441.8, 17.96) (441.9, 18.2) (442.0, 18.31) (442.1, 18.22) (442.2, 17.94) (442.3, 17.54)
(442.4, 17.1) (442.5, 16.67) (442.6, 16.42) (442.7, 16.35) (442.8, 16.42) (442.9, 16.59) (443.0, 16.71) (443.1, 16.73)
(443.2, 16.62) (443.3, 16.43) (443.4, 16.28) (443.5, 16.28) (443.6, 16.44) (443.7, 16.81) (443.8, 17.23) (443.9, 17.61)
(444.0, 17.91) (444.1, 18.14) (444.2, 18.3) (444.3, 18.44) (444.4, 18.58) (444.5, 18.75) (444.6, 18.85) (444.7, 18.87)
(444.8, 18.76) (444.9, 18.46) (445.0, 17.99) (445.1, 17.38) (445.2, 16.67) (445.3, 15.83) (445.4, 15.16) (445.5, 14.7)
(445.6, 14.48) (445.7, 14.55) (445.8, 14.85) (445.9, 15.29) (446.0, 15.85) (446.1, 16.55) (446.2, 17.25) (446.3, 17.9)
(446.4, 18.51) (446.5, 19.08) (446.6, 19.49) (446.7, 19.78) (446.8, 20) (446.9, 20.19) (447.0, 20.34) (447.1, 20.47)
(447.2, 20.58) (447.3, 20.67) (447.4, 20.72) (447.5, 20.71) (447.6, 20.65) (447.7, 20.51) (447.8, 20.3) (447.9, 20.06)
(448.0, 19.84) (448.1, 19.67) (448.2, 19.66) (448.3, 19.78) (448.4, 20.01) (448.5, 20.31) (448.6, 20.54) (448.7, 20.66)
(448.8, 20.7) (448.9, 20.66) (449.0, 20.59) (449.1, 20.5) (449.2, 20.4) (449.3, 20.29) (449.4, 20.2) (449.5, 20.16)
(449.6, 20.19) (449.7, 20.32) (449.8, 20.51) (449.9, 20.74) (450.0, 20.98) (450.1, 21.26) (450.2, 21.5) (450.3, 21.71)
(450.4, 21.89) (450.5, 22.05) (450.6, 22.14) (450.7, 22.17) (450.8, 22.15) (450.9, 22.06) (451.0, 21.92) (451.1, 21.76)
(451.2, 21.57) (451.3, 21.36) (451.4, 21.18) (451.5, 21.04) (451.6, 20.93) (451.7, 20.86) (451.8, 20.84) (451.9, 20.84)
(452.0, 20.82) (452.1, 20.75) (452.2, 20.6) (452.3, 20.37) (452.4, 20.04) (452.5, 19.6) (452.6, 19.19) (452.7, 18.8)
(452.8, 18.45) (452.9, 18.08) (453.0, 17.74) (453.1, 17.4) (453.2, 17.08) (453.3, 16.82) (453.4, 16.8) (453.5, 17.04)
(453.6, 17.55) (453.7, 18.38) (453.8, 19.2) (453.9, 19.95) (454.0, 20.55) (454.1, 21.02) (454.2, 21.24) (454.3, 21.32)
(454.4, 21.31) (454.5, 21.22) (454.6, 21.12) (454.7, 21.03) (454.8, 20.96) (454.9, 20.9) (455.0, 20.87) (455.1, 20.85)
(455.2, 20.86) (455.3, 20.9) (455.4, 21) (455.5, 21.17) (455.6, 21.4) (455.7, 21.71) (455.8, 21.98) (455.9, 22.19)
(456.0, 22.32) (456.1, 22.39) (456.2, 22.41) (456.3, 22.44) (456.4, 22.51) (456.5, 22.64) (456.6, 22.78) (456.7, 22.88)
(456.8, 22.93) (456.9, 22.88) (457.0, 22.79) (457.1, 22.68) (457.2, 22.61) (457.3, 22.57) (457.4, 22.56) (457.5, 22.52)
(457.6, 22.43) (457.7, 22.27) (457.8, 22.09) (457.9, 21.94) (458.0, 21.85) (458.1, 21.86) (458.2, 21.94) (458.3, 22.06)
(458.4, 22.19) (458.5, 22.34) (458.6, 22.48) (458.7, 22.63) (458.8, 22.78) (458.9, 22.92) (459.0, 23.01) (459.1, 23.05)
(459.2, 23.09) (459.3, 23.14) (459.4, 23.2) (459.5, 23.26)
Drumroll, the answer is 0.43 nm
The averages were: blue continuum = 21.9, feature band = 20.1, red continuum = 22.6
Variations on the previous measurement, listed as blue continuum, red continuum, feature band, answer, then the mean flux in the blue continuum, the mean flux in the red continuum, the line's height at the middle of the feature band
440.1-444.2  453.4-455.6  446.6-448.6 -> -0.21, 16.7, 20.3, 18.3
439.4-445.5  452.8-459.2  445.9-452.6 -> -0.43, 17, 21.3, 19.1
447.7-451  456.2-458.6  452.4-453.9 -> 0.24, 20.8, 22.4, 21.5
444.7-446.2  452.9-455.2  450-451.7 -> -0.30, 16.3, 19.6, 18.3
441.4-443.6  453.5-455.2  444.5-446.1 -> 0.11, 17.1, 20.4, 17.9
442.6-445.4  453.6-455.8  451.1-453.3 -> 0.01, 17.3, 20.8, 20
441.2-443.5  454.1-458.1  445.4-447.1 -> 0.10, 17.1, 21.9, 18.5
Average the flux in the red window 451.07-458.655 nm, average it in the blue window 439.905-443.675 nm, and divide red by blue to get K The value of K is 1.26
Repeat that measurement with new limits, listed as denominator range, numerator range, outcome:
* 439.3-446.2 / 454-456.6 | 1.28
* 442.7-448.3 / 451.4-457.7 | 1.15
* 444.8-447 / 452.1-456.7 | 1.18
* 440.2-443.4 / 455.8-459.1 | 1.35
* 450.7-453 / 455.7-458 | 1.09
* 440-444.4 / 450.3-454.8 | 1.20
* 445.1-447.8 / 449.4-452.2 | 1.17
